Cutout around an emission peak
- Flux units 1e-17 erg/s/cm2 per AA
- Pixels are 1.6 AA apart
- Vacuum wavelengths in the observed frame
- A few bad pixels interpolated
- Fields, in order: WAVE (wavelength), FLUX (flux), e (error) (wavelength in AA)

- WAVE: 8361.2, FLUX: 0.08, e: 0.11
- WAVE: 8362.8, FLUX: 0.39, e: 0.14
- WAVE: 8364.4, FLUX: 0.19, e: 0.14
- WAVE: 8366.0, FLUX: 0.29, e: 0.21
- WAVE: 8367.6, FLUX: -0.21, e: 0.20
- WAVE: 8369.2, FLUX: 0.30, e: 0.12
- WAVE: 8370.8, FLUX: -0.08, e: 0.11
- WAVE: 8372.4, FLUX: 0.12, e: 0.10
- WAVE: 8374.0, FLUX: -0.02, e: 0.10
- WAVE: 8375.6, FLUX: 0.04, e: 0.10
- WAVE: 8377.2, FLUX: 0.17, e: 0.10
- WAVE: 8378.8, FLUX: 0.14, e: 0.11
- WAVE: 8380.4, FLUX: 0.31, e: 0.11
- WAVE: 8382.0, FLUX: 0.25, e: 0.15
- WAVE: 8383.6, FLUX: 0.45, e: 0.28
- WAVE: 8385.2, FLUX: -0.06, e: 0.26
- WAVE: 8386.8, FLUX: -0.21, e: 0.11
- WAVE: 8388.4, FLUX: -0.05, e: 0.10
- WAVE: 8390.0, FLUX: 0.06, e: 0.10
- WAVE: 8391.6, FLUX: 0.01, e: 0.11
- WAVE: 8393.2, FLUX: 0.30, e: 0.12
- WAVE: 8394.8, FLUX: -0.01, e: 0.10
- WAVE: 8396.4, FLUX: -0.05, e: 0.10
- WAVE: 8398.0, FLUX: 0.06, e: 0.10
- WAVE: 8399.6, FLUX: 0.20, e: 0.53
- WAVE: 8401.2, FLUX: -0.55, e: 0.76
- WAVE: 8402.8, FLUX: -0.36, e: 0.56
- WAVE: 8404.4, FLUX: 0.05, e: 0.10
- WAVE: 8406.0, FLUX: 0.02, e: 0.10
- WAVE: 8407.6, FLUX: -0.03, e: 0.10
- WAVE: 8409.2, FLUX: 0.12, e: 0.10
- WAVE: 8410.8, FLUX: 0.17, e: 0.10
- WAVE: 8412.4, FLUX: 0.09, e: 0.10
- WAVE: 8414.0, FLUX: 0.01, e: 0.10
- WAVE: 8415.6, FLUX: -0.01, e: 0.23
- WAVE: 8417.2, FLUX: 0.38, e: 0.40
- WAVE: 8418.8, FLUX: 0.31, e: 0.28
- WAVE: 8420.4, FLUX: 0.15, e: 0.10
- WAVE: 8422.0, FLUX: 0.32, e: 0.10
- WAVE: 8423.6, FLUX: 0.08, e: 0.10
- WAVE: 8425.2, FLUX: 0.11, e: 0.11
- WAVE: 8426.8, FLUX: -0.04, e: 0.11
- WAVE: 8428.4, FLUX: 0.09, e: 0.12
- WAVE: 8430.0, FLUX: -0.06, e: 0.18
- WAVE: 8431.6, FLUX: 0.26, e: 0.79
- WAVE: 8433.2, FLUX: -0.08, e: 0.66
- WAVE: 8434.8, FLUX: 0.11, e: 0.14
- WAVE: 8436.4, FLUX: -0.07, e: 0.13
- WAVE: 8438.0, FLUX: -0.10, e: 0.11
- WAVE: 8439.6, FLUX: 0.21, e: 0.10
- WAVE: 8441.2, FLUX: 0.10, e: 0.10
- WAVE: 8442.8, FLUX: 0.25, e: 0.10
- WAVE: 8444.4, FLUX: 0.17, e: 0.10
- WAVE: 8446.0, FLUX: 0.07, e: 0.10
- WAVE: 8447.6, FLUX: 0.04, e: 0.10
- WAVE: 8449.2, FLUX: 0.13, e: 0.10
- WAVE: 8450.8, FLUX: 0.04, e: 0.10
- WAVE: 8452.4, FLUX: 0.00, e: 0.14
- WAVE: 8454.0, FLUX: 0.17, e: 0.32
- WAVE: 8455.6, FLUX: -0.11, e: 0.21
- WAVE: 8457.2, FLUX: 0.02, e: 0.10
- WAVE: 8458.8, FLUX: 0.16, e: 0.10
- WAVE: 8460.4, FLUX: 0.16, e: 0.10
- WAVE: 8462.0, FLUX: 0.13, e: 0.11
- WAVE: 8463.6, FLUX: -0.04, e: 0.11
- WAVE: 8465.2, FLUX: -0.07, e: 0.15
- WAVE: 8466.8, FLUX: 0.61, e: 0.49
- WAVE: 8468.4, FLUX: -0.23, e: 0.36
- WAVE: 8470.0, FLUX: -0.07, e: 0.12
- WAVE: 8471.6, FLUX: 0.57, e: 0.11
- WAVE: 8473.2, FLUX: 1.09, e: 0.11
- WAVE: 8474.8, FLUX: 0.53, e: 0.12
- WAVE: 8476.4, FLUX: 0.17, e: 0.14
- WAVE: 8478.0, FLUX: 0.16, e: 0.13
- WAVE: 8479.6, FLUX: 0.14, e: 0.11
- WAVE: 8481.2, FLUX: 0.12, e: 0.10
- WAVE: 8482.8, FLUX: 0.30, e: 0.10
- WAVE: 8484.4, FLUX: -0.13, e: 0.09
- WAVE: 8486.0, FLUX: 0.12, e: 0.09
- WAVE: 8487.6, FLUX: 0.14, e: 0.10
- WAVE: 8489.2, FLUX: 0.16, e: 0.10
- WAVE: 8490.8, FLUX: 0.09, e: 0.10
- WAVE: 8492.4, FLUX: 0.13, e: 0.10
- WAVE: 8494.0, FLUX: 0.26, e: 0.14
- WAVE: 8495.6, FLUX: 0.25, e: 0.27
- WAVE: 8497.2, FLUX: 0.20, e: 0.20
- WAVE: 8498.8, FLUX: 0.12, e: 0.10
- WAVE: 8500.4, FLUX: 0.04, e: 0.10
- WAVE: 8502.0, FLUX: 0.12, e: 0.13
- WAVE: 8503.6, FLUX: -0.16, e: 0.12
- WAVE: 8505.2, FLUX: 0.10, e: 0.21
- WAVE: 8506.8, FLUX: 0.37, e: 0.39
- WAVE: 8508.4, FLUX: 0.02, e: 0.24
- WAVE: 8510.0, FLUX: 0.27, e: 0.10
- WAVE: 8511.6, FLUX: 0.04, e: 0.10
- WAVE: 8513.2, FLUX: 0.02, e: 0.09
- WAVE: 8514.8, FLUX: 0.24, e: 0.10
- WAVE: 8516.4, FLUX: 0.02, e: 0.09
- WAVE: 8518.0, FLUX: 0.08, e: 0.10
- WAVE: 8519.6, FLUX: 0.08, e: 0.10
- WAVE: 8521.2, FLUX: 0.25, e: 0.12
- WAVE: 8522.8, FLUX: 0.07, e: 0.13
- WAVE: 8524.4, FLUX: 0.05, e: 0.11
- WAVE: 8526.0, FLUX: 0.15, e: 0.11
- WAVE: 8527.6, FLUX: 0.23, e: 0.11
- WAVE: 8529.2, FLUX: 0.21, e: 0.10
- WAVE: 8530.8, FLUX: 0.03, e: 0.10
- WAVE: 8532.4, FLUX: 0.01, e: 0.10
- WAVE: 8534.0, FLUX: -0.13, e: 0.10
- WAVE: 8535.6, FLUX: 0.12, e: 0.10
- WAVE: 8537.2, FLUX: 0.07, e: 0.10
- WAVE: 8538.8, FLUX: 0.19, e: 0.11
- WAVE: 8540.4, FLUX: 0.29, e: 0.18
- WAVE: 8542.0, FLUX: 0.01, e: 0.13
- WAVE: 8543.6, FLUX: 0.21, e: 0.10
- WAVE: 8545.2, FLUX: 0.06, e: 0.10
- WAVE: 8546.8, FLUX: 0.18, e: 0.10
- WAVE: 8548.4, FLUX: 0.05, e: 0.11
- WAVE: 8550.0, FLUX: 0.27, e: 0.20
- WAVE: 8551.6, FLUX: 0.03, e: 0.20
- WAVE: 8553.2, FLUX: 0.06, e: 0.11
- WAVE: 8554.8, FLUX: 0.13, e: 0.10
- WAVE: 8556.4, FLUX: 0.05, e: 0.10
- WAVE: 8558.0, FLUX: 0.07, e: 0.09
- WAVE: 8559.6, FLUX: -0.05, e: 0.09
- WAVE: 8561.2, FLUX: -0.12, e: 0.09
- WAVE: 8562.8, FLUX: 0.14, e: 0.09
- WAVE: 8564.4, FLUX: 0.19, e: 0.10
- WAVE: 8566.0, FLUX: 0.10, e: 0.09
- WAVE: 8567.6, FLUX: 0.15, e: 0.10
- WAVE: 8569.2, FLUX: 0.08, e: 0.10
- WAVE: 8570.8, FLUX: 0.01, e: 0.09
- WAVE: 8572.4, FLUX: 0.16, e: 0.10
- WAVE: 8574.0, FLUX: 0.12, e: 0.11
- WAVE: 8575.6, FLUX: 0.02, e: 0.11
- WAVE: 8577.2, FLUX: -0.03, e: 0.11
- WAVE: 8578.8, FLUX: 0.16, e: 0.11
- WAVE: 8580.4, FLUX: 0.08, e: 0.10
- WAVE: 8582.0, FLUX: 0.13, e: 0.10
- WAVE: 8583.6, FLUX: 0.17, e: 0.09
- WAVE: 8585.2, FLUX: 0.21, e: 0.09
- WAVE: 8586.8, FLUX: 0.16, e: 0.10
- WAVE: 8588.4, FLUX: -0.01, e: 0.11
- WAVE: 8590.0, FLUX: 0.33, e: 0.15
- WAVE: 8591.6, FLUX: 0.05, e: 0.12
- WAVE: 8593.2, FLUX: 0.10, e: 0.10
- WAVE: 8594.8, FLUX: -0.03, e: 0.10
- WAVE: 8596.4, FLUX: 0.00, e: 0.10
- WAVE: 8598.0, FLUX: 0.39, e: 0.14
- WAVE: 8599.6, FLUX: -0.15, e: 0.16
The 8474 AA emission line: H-beta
